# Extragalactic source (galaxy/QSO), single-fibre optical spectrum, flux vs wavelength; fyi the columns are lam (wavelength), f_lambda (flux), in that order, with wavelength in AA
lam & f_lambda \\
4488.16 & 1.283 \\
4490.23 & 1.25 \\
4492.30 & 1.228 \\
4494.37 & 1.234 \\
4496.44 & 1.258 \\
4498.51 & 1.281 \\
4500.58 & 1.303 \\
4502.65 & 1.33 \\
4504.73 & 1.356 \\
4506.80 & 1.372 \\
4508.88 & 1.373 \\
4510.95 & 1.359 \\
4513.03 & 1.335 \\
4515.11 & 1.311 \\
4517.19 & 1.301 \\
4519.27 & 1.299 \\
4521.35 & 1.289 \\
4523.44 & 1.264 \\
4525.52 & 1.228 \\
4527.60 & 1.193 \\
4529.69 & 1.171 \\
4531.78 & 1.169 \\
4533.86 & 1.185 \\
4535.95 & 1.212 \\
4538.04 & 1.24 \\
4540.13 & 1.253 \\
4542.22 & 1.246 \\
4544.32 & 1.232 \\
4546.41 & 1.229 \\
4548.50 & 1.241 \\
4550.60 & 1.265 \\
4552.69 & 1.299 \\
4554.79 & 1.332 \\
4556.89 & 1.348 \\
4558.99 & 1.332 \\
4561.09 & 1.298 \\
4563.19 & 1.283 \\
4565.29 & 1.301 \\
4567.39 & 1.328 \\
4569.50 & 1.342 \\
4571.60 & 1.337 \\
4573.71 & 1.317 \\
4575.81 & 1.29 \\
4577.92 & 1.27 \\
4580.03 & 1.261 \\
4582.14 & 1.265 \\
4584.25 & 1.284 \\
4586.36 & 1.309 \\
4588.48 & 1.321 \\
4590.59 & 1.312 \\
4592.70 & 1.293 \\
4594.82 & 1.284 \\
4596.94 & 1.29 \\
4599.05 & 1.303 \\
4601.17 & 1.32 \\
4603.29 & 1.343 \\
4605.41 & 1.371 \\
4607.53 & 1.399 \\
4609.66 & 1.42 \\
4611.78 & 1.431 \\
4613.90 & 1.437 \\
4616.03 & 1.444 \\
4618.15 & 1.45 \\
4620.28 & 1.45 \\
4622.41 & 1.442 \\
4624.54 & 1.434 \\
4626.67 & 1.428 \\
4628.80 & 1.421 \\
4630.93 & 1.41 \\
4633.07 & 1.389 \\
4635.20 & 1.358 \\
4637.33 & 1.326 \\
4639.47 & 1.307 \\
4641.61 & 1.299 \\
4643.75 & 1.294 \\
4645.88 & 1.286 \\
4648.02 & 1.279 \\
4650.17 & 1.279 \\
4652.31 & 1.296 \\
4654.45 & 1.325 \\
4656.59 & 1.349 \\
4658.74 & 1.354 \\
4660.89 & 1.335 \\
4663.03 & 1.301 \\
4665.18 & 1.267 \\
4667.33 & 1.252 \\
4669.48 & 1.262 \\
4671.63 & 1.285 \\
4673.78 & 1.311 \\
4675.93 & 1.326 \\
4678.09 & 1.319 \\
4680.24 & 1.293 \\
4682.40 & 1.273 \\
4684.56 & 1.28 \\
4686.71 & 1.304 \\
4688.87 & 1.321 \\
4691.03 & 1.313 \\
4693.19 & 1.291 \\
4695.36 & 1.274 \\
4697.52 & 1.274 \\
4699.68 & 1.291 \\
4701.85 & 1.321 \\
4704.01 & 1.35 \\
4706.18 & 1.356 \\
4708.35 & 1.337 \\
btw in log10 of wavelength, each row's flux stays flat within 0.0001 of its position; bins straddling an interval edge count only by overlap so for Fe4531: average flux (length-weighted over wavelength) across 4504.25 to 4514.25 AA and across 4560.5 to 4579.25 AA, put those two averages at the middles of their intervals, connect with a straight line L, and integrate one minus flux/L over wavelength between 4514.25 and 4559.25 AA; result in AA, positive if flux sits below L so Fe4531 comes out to 2.7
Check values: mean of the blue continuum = 1.36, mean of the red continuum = 1.31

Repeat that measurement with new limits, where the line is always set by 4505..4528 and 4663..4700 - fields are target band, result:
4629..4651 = -0.5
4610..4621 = -1.2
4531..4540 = 0.7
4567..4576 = -0.2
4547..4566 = 0.1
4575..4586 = 0.2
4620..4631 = -1.1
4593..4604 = -0.1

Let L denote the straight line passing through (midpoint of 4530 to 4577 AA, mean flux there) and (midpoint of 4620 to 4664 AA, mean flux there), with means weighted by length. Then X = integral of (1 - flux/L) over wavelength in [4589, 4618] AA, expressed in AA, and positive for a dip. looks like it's -0.9 AA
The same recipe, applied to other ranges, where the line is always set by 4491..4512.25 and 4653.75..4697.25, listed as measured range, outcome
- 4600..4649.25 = -2.87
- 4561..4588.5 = 0.13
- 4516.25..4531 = 0.68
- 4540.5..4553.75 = 0.56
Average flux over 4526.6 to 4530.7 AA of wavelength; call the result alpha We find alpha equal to 1.18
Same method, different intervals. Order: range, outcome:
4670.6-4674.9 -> 1.3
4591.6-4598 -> 1.29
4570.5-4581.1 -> 1.3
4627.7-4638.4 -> 1.38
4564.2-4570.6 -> 1.32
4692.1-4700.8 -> 1.28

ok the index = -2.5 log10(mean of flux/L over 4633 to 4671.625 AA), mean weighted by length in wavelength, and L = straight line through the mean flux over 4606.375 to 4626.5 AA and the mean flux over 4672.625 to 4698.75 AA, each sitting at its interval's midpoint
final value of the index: 0.05 mag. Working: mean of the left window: 1.43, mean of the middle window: 1.31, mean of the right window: 1.3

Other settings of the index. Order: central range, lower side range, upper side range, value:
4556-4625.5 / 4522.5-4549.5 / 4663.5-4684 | -0.080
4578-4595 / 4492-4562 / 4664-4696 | -0.007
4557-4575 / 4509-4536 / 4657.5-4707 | -0.039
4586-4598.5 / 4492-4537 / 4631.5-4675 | -0.006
